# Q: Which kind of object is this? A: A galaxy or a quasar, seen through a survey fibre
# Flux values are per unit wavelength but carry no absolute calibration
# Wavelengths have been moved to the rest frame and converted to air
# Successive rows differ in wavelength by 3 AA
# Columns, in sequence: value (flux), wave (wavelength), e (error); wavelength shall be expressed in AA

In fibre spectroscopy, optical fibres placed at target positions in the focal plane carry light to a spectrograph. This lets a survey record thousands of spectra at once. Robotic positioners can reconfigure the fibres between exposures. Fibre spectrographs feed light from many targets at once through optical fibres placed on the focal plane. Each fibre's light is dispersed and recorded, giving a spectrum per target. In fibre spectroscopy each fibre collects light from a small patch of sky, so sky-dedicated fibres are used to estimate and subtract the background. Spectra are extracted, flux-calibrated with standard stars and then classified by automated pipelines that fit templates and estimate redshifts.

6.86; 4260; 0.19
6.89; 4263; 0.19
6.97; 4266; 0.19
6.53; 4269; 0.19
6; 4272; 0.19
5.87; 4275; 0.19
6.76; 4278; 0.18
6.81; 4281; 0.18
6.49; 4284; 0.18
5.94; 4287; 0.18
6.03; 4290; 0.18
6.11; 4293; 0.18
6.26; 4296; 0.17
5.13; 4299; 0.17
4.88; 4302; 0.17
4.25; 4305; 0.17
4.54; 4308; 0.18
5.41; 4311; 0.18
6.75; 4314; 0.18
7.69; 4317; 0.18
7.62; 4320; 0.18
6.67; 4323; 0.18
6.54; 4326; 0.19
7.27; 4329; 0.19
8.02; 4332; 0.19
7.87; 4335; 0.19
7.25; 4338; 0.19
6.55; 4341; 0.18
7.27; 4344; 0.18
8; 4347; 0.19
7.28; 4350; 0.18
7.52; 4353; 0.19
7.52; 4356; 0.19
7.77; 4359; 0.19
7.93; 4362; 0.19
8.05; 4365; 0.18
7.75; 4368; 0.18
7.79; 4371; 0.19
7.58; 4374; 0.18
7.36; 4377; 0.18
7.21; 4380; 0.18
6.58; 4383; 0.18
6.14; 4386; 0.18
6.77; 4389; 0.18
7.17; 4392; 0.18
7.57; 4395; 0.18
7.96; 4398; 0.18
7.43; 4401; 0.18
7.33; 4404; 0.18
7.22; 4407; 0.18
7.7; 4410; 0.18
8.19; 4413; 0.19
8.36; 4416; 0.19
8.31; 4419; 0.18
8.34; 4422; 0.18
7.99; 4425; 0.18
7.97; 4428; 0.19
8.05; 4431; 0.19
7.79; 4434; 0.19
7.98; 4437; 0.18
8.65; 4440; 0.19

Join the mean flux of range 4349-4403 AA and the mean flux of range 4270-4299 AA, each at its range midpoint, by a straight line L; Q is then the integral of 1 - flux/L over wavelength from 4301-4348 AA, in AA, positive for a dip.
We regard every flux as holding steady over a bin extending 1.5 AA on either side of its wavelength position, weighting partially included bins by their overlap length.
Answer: 0.6 AA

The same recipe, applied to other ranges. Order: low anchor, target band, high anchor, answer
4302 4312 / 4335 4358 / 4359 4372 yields -1.86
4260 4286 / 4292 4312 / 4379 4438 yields 4.64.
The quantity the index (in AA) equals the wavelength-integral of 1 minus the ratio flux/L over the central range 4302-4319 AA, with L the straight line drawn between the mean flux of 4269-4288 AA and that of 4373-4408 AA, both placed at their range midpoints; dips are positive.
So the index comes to 2.3 AA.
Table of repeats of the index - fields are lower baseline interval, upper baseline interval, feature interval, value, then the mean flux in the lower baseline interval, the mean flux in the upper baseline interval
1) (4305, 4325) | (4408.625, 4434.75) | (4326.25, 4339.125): -1.8 AA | 6.28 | 8.09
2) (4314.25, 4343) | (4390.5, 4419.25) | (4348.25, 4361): -0.2 AA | 7.25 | 7.7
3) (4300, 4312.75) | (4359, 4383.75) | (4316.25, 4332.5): -4.8 AA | 4.82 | 7.57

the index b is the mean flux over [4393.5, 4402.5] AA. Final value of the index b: 7.65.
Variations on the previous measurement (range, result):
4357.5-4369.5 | 7.88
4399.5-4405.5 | 7.38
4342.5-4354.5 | 7.52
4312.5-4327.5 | 7.05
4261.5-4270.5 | 6.8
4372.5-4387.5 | 6.97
